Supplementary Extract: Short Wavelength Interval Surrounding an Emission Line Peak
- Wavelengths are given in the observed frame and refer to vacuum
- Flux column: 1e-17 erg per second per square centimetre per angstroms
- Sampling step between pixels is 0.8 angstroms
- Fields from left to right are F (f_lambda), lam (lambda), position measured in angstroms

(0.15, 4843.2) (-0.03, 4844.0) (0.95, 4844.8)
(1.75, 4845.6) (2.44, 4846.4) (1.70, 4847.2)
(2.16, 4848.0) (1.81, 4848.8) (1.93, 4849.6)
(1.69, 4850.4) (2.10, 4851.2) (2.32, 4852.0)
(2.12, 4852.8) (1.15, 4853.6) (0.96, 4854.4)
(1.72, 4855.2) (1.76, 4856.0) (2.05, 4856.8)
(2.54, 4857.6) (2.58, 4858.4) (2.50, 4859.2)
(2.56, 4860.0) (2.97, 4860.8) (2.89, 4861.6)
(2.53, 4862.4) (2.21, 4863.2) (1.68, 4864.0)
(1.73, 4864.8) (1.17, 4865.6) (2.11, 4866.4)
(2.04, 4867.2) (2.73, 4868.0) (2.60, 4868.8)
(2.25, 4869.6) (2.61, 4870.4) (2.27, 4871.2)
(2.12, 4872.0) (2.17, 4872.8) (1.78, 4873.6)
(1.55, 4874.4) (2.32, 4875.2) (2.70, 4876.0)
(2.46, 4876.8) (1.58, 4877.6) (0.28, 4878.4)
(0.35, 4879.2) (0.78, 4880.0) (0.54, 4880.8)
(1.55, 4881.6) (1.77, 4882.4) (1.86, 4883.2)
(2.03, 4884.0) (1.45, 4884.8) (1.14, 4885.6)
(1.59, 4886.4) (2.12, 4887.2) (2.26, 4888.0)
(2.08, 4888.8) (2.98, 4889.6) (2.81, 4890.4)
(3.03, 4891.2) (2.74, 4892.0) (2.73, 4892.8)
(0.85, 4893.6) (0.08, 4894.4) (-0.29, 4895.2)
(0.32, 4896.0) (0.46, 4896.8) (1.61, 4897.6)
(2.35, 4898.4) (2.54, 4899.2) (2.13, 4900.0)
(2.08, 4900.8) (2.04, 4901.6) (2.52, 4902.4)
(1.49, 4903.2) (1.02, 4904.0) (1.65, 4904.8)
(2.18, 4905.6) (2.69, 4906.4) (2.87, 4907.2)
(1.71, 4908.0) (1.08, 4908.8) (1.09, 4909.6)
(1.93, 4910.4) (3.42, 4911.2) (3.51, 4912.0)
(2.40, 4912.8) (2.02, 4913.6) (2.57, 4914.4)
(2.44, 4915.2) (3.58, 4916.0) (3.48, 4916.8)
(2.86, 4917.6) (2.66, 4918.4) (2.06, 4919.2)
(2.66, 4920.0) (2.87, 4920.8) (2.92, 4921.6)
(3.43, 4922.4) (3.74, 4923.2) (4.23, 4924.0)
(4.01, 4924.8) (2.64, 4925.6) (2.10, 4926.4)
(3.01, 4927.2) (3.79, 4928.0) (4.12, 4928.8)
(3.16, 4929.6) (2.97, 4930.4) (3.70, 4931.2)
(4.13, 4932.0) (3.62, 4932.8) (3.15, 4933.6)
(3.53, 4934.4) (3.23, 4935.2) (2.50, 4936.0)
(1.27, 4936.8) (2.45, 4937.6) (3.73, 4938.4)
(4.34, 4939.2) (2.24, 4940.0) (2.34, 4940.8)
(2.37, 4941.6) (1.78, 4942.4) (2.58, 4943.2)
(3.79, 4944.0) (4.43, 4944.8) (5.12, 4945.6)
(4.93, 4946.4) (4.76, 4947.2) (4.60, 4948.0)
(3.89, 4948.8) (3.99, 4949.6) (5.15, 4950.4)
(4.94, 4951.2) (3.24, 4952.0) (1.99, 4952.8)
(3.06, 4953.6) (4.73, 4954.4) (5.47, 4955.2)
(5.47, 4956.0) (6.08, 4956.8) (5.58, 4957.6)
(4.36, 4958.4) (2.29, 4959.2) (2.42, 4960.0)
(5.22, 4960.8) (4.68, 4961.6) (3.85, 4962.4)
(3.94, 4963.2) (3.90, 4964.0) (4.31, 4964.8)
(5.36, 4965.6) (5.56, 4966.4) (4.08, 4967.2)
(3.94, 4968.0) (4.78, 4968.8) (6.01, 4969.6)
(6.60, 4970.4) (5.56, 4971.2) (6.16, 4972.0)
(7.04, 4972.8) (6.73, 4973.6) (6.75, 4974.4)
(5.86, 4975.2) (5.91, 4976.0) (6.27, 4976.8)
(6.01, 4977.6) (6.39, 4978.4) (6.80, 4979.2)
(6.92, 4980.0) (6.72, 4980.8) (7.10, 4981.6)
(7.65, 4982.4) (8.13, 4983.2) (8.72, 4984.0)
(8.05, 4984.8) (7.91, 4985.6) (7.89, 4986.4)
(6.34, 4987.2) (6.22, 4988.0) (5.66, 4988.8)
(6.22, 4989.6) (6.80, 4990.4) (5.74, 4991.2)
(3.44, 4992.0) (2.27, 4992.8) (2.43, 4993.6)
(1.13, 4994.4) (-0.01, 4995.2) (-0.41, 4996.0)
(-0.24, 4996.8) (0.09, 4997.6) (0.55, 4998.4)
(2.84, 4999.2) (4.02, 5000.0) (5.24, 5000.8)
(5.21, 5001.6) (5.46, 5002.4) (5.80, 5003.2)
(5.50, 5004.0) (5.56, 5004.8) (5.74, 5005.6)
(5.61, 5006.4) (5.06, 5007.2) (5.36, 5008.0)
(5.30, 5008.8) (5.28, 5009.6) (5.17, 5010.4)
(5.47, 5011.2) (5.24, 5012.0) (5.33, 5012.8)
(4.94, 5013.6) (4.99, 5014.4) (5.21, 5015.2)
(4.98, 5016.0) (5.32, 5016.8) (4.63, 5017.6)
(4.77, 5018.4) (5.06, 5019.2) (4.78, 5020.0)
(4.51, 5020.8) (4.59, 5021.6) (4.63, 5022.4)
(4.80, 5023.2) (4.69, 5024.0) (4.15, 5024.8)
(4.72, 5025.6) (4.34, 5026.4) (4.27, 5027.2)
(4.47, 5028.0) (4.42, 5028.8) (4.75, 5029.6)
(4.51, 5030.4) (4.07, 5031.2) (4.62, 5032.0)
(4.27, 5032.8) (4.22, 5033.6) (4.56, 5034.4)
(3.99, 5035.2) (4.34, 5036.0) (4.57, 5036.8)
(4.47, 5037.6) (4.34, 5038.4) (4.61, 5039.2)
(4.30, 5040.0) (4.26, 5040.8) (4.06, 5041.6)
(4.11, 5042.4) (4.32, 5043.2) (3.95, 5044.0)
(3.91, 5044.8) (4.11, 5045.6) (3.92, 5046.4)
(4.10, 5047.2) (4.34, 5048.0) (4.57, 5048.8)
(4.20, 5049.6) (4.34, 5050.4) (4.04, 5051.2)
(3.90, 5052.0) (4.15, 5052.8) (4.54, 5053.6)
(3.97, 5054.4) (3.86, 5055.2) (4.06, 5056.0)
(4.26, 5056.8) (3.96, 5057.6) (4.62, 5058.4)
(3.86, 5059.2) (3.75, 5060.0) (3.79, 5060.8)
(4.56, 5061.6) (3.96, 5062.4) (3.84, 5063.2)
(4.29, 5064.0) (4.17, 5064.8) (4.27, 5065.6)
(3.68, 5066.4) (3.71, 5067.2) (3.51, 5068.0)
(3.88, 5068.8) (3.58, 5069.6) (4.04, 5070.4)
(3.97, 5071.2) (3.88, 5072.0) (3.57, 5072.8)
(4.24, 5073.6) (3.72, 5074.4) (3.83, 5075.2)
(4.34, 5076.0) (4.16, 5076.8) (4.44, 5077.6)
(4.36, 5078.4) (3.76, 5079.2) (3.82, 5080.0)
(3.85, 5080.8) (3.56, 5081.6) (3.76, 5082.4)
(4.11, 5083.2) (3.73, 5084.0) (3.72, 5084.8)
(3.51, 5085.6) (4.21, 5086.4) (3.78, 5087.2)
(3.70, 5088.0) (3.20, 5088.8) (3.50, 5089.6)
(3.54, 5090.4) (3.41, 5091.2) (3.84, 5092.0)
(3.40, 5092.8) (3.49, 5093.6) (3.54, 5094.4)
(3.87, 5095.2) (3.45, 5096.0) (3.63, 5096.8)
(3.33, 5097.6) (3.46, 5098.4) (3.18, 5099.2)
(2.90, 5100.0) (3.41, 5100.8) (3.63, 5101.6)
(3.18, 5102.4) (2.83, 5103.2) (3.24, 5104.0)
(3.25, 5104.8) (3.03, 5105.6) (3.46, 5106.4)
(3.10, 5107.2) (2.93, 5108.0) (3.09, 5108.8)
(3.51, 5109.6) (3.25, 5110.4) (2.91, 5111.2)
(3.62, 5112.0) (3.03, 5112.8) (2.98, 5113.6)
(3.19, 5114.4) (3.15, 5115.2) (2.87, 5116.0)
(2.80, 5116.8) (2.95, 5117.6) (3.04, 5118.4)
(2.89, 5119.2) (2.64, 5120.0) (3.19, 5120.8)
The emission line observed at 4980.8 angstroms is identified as Lyman alpha 1216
